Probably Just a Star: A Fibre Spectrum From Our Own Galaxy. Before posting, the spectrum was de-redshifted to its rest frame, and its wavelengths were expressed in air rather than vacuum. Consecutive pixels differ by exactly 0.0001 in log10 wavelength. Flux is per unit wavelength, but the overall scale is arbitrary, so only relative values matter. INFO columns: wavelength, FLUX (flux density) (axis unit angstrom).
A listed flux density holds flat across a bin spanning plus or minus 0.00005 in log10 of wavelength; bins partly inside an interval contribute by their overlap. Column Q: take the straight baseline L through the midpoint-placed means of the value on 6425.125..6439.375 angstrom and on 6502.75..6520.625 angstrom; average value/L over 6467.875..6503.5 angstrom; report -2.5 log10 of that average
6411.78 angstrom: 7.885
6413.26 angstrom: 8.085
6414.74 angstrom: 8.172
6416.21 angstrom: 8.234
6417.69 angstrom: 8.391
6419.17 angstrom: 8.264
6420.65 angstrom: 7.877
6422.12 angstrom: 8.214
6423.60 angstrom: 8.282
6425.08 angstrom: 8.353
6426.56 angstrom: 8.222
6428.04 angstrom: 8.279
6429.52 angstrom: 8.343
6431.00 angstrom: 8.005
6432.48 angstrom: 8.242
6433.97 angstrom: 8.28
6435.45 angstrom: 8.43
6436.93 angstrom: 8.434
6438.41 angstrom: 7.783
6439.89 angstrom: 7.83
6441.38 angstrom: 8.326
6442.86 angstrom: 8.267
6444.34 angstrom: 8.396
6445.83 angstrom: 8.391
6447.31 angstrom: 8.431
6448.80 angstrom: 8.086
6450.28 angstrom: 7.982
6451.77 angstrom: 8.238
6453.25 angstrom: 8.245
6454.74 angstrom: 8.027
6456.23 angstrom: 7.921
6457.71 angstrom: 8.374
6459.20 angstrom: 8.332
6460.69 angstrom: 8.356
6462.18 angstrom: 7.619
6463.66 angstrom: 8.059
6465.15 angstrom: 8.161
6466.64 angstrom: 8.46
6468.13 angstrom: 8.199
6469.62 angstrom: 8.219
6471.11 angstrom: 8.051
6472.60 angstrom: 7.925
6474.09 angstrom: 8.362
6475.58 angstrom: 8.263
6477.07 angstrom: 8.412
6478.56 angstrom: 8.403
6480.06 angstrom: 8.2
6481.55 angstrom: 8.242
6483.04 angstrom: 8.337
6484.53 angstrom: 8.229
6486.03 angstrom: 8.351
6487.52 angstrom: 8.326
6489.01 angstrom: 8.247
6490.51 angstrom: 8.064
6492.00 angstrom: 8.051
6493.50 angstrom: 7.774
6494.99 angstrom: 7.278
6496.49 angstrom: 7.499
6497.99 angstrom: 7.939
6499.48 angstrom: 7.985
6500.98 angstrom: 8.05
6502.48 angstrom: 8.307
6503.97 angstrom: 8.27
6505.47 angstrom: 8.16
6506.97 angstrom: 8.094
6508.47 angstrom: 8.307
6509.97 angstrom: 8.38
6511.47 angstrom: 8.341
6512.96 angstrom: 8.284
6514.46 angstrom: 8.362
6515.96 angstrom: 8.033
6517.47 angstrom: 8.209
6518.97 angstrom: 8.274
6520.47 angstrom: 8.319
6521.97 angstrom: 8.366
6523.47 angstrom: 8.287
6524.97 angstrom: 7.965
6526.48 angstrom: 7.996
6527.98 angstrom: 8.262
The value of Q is 0.02 mag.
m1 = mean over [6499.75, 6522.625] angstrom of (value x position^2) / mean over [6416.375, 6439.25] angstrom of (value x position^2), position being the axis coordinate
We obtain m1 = 1.03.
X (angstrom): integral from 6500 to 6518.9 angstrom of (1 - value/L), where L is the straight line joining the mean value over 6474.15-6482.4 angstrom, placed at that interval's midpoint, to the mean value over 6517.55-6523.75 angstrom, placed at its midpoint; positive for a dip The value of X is 0.2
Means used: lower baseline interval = 8.31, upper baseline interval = 8.31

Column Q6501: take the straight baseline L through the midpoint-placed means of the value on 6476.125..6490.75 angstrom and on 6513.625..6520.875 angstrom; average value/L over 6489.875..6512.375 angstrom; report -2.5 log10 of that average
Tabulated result 0.03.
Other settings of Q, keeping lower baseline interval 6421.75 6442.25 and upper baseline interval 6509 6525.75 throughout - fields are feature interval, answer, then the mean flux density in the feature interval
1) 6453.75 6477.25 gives 0.01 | 8.17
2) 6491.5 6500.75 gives 0.07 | 7.76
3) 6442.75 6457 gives 0.00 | 8.2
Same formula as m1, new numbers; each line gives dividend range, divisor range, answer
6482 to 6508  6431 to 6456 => 1.00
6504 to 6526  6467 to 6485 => 1.01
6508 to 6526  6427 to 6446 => 1.03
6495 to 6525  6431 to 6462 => 1.01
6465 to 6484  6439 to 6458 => 1.02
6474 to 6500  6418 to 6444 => 1.00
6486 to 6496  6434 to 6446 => 0.98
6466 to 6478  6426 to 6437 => 1.01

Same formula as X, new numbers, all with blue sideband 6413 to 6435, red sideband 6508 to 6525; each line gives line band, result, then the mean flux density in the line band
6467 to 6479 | 0.0 angstrom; 8.23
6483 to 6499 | 0.5 angstrom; 7.99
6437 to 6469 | 0.3 angstrom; 8.17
